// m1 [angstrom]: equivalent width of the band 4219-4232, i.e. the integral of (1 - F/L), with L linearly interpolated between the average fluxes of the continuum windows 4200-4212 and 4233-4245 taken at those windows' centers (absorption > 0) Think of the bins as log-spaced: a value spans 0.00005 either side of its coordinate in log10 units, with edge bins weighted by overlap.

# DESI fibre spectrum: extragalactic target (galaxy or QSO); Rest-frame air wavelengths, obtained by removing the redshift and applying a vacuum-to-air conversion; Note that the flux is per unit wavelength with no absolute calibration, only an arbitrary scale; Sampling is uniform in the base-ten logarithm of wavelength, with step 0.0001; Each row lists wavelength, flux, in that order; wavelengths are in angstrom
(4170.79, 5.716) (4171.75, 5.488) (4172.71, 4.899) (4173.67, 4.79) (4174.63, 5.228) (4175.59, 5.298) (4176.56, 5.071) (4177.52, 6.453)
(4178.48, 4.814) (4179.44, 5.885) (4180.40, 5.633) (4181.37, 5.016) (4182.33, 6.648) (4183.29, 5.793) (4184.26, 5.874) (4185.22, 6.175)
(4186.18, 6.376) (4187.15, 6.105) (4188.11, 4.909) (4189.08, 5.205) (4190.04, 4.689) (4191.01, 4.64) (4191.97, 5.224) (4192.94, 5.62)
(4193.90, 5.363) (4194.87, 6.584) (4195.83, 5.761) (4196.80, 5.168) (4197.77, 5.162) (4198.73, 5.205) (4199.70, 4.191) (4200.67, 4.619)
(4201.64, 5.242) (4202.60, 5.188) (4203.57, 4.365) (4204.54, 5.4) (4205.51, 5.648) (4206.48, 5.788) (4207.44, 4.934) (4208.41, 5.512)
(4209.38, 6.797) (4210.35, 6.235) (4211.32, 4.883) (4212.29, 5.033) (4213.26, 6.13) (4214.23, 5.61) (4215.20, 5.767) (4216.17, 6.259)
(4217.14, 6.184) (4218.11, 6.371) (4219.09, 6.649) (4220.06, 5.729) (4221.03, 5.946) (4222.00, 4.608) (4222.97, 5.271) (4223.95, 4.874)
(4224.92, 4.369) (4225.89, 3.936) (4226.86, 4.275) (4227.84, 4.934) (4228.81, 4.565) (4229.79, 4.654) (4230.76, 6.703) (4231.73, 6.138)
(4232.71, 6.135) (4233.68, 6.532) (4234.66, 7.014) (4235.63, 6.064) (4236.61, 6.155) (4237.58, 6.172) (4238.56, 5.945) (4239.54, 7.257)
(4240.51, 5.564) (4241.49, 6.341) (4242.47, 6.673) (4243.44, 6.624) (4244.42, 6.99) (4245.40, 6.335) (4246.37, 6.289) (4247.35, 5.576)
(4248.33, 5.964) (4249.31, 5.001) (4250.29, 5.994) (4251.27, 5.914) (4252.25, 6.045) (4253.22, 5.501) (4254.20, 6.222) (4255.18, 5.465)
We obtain 1.9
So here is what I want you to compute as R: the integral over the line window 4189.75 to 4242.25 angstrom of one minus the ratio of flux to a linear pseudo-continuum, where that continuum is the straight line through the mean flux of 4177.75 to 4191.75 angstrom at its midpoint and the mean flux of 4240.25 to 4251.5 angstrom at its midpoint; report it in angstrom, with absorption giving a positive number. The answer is 2.7 angstrom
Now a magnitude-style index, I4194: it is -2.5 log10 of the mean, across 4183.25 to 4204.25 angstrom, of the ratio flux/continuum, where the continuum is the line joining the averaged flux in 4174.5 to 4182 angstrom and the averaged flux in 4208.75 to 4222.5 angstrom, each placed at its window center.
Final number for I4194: 0.06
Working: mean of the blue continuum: 5.46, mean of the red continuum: 5.87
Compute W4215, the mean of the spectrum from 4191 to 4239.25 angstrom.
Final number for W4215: 5.53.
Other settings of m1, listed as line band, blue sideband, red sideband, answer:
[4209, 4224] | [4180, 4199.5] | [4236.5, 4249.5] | 0.2 angstrom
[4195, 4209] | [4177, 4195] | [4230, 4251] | 1.4 angstrom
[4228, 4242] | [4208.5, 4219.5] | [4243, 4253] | -0.1 angstrom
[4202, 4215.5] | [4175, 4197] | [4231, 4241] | 0.9 angstrom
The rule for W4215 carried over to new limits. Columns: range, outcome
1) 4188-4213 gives 5.3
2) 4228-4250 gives 6.1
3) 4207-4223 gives 5.78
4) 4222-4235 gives 5.29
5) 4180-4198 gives 5.58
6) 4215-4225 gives 5.68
